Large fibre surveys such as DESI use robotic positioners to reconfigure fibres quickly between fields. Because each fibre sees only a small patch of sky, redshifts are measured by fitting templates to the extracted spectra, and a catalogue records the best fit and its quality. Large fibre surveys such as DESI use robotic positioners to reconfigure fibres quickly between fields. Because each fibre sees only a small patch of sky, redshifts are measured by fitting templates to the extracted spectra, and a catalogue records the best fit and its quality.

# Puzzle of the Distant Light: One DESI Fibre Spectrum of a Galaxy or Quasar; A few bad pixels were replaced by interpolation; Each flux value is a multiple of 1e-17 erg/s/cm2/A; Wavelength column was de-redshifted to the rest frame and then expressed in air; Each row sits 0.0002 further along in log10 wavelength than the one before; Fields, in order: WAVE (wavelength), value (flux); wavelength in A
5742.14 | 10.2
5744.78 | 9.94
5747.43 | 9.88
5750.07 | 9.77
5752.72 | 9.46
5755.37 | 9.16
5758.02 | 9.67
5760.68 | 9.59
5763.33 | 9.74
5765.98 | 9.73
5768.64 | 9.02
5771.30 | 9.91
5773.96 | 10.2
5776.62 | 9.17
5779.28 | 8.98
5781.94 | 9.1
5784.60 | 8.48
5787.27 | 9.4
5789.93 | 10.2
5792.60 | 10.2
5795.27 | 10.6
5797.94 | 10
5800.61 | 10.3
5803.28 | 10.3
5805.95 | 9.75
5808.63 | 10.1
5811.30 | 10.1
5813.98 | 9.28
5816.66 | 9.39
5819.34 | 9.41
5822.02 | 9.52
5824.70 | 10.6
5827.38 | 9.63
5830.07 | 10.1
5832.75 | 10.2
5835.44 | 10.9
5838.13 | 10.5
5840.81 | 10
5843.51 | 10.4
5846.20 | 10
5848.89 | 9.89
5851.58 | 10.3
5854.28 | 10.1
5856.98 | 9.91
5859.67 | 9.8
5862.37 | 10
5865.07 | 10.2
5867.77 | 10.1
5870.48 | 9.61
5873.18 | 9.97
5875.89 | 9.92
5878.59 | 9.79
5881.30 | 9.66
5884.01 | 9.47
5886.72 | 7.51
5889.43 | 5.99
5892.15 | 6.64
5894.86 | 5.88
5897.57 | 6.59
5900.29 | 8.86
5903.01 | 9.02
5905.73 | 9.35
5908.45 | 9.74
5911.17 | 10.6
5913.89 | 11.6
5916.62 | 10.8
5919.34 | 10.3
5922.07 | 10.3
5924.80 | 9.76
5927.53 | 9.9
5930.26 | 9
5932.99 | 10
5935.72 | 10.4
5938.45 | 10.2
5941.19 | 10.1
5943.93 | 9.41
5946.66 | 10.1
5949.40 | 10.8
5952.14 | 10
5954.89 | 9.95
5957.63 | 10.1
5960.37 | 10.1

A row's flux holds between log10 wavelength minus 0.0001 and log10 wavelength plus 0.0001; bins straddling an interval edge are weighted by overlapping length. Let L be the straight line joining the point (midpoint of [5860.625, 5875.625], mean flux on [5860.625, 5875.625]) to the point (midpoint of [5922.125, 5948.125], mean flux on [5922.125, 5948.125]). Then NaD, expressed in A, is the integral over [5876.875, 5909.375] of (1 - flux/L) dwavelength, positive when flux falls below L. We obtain 5.7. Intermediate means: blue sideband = 9.96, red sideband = 9.9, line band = 8.21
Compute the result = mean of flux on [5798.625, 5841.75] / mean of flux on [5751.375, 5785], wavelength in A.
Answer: 1.06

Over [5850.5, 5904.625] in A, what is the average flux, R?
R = 8.96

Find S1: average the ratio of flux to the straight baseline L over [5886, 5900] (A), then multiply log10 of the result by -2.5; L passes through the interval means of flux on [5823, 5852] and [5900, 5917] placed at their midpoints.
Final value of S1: 0.45 mag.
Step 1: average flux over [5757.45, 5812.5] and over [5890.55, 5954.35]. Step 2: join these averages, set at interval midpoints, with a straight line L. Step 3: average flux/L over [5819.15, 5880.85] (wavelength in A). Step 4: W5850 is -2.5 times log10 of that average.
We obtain -0.04 mag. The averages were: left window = 9.74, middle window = 10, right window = 9.53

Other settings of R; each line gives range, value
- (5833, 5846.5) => 10.4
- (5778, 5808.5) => 9.77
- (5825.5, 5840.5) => 10.3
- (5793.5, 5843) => 10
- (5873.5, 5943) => 9.27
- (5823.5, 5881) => 10.1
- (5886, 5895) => 6.52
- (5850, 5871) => 10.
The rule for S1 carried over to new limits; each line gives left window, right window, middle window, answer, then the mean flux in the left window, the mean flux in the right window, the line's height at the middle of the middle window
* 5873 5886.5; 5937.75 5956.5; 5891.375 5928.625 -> 0.06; 9.55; 10.1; 9.79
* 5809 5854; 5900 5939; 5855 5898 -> 0.13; 10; 10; 10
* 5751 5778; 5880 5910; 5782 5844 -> -0.11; 9.56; 8.08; 9.01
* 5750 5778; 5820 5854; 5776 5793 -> 0.05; 9.57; 10.2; 9.73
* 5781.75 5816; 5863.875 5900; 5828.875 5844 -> -0.12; 9.85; 8.56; 9.27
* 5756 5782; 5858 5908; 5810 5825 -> -0.05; 9.52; 8.82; 9.22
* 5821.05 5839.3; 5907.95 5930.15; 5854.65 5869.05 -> 0.03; 10.2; 10.3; 10.3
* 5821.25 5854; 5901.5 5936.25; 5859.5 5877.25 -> 0.02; 10.2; 10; 10.1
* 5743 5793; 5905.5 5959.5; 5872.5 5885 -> 0.02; 9.55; 10.1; 9.95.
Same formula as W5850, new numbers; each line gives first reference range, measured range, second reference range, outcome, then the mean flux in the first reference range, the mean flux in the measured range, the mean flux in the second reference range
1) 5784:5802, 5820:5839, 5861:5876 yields -0.02 mag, 9.94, 10.2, 9.97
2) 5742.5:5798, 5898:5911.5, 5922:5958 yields 0.08 mag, 9.63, 9.23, 9.99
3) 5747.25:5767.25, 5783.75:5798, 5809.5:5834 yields -0.01 mag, 9.61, 9.84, 9.81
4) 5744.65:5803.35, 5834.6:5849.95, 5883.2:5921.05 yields -0.12 mag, 9.67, 10.3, 8.75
